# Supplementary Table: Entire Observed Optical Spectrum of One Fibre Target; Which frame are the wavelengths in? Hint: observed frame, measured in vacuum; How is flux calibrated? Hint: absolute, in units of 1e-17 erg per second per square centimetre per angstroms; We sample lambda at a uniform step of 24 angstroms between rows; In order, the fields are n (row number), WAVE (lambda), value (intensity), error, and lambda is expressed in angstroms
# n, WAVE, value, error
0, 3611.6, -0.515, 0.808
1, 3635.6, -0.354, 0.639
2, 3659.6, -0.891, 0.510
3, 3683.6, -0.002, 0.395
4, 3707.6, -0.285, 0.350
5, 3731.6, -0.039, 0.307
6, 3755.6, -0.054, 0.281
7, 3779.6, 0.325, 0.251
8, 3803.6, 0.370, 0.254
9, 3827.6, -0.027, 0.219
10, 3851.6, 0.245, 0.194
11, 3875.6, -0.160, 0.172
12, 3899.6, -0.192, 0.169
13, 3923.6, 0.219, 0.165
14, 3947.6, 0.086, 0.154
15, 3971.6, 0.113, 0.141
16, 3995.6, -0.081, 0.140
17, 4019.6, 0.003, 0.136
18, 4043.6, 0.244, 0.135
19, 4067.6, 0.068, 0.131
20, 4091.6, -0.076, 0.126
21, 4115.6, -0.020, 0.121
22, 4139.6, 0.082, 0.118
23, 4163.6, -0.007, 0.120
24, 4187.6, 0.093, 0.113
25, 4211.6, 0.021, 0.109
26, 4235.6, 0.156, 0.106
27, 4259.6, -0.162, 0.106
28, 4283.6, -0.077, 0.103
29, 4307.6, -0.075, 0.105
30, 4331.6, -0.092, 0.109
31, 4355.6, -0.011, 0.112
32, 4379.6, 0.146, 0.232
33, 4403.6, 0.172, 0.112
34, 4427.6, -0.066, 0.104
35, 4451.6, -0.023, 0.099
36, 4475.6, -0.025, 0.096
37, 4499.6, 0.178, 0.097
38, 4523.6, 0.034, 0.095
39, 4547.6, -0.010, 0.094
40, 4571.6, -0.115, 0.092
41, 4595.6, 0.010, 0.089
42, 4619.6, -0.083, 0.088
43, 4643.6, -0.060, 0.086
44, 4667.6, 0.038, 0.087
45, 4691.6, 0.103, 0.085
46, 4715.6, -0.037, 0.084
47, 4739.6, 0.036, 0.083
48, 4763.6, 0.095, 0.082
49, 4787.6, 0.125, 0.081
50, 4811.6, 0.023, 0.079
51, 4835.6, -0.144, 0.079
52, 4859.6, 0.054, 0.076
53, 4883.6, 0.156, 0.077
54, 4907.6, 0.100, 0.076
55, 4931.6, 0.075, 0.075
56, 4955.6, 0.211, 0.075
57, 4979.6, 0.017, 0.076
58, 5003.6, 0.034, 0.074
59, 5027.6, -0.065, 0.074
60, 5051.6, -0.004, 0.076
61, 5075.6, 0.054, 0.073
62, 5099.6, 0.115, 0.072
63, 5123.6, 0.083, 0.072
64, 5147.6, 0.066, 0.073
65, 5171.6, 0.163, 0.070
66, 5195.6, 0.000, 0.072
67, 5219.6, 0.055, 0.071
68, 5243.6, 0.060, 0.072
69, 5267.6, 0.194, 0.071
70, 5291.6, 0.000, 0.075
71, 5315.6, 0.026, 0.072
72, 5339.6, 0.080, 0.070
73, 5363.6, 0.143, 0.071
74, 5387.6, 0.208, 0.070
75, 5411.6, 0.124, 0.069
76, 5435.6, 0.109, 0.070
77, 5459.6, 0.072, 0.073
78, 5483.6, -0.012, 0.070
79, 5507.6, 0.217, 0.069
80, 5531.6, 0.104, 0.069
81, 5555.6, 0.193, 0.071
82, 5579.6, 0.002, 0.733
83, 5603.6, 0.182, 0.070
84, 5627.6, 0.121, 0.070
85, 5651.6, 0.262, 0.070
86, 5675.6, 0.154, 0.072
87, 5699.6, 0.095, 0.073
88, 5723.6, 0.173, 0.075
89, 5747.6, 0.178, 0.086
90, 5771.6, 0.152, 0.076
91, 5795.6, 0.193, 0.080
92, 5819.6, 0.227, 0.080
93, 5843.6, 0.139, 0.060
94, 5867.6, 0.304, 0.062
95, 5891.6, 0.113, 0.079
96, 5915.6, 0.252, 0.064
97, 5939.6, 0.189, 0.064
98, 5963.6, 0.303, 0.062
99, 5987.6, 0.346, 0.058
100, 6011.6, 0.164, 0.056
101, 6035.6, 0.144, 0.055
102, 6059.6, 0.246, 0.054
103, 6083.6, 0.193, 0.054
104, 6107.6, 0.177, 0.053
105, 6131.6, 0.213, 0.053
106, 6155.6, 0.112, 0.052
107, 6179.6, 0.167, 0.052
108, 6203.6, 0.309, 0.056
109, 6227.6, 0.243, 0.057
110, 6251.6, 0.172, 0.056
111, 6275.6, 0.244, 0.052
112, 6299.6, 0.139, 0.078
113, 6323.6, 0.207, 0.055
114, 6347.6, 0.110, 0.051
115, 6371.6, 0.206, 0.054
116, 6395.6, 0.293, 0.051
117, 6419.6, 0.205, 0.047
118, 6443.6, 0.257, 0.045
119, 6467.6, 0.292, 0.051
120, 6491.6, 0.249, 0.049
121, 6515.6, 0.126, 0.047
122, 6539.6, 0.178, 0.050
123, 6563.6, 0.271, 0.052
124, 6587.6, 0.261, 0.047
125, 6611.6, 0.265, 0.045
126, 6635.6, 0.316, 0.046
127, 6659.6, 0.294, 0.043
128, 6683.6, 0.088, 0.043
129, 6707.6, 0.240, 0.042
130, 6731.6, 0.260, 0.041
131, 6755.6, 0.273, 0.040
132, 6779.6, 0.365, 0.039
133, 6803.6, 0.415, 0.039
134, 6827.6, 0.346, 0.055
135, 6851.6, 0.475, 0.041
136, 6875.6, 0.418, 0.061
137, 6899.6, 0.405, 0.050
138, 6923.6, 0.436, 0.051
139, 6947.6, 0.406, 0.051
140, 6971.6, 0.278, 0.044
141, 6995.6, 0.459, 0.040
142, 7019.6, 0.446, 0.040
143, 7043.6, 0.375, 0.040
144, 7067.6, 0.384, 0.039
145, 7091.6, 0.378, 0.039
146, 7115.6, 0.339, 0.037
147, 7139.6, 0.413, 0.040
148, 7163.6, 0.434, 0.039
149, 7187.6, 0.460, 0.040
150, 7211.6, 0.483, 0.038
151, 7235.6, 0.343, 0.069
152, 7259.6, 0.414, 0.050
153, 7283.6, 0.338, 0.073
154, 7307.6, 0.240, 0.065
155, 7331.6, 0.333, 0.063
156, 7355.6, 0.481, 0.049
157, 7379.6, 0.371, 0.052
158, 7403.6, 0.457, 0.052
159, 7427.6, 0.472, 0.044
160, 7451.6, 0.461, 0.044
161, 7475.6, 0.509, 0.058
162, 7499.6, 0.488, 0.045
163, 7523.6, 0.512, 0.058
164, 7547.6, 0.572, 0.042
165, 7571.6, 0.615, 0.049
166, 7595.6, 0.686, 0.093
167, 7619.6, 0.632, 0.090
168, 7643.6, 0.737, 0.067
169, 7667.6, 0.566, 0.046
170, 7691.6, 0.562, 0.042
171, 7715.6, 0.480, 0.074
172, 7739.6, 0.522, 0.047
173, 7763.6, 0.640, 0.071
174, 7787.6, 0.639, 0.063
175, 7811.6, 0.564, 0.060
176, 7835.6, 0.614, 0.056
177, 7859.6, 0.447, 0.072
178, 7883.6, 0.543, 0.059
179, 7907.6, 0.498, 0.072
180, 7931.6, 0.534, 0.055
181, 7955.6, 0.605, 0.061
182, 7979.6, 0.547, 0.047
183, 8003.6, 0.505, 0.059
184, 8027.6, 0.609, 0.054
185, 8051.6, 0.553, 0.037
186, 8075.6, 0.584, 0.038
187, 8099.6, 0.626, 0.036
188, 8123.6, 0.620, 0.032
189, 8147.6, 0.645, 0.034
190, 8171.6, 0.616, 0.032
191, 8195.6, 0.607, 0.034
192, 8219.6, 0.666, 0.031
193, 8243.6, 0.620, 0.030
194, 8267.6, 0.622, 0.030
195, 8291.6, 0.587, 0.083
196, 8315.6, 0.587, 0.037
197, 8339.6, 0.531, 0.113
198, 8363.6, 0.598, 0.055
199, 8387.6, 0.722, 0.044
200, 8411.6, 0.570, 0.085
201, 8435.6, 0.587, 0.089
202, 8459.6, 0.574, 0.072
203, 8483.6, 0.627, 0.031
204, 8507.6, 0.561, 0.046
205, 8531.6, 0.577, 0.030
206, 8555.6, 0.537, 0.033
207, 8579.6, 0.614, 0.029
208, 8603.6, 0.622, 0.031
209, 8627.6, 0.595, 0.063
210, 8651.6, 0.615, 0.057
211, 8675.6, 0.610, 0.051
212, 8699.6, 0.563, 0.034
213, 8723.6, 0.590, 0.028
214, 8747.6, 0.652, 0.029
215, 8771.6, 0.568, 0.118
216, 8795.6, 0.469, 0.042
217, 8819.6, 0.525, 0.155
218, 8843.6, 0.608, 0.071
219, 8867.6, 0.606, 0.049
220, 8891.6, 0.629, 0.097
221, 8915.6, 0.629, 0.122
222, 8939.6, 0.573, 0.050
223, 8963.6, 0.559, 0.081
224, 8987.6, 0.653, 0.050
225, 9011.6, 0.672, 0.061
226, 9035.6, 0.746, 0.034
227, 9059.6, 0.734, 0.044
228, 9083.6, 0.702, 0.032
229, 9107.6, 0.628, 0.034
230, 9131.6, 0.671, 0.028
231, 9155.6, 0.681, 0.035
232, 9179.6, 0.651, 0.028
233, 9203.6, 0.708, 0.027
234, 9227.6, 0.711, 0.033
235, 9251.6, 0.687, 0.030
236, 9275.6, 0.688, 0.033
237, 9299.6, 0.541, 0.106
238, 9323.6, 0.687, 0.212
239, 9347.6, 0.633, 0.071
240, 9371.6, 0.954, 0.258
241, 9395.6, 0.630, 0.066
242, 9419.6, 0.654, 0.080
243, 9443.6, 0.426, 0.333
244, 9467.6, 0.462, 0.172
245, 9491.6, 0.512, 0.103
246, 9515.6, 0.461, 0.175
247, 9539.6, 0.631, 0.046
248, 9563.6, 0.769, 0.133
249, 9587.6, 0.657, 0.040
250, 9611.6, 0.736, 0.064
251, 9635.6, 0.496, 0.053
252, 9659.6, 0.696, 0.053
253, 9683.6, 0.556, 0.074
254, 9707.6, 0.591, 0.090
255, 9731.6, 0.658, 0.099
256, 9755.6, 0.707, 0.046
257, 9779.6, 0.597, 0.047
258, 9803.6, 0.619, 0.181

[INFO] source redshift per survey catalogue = 0.70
